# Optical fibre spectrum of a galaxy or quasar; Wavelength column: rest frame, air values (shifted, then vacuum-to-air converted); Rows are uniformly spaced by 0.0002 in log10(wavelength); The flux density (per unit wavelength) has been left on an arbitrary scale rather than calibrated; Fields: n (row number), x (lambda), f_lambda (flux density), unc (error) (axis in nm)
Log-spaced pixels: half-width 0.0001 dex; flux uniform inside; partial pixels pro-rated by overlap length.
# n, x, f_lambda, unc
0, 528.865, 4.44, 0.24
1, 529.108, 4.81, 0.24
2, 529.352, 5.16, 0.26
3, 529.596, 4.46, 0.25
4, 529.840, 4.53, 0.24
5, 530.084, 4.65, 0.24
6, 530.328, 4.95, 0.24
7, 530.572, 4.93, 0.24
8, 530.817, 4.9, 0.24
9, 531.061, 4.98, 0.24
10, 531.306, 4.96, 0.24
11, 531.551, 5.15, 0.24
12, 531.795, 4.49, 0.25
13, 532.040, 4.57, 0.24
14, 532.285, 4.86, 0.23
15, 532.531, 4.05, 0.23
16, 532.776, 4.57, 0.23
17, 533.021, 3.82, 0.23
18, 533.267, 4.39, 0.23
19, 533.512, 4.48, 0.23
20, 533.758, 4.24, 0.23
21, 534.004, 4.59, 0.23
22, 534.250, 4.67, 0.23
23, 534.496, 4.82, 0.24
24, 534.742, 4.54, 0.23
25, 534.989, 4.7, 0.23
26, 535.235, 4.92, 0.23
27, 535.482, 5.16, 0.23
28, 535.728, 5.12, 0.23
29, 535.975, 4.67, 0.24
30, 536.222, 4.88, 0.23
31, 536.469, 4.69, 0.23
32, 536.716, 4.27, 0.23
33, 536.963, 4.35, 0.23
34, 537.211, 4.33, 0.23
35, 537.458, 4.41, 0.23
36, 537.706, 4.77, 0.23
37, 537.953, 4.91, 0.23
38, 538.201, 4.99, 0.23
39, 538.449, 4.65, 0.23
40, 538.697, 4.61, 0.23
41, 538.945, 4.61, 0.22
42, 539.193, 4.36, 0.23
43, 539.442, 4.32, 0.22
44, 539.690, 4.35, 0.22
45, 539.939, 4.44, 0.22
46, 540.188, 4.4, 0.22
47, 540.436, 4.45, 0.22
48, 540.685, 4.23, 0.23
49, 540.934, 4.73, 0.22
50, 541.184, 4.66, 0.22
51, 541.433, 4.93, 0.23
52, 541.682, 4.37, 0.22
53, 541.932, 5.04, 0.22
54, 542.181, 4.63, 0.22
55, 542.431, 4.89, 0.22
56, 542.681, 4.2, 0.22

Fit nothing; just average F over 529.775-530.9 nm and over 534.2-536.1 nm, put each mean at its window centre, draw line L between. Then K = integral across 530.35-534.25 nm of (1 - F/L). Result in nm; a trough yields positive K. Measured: 0.16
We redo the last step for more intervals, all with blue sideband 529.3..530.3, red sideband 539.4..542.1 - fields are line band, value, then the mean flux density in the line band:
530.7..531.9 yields -0.06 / 4.9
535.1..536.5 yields -0.09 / 4.92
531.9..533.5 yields 0.09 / 4.39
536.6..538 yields 0.03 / 4.49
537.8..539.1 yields -0.05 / 4.75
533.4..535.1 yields 0.02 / 4.57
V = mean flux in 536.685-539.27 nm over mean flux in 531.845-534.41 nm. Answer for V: 1.0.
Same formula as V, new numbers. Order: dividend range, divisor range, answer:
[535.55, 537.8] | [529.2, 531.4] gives 0.96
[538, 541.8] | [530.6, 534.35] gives 0.99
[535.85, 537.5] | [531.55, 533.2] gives 1.02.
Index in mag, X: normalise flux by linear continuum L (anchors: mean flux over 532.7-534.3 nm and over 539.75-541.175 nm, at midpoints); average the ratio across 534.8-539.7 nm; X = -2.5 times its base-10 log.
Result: -0.06 mag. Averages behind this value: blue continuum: 4.38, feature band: 4.66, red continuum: 4.46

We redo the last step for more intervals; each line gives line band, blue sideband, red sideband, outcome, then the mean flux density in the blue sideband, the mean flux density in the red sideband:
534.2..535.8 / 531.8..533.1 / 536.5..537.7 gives -0.10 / 4.4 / 4.41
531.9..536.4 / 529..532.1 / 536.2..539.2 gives 0.02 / 4.82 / 4.6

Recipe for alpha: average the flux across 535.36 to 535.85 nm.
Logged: 5.15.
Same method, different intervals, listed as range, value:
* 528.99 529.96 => 4.74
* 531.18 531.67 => 5.05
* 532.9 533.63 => 4.23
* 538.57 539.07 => 4.61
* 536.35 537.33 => 4.41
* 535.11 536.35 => 4.95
